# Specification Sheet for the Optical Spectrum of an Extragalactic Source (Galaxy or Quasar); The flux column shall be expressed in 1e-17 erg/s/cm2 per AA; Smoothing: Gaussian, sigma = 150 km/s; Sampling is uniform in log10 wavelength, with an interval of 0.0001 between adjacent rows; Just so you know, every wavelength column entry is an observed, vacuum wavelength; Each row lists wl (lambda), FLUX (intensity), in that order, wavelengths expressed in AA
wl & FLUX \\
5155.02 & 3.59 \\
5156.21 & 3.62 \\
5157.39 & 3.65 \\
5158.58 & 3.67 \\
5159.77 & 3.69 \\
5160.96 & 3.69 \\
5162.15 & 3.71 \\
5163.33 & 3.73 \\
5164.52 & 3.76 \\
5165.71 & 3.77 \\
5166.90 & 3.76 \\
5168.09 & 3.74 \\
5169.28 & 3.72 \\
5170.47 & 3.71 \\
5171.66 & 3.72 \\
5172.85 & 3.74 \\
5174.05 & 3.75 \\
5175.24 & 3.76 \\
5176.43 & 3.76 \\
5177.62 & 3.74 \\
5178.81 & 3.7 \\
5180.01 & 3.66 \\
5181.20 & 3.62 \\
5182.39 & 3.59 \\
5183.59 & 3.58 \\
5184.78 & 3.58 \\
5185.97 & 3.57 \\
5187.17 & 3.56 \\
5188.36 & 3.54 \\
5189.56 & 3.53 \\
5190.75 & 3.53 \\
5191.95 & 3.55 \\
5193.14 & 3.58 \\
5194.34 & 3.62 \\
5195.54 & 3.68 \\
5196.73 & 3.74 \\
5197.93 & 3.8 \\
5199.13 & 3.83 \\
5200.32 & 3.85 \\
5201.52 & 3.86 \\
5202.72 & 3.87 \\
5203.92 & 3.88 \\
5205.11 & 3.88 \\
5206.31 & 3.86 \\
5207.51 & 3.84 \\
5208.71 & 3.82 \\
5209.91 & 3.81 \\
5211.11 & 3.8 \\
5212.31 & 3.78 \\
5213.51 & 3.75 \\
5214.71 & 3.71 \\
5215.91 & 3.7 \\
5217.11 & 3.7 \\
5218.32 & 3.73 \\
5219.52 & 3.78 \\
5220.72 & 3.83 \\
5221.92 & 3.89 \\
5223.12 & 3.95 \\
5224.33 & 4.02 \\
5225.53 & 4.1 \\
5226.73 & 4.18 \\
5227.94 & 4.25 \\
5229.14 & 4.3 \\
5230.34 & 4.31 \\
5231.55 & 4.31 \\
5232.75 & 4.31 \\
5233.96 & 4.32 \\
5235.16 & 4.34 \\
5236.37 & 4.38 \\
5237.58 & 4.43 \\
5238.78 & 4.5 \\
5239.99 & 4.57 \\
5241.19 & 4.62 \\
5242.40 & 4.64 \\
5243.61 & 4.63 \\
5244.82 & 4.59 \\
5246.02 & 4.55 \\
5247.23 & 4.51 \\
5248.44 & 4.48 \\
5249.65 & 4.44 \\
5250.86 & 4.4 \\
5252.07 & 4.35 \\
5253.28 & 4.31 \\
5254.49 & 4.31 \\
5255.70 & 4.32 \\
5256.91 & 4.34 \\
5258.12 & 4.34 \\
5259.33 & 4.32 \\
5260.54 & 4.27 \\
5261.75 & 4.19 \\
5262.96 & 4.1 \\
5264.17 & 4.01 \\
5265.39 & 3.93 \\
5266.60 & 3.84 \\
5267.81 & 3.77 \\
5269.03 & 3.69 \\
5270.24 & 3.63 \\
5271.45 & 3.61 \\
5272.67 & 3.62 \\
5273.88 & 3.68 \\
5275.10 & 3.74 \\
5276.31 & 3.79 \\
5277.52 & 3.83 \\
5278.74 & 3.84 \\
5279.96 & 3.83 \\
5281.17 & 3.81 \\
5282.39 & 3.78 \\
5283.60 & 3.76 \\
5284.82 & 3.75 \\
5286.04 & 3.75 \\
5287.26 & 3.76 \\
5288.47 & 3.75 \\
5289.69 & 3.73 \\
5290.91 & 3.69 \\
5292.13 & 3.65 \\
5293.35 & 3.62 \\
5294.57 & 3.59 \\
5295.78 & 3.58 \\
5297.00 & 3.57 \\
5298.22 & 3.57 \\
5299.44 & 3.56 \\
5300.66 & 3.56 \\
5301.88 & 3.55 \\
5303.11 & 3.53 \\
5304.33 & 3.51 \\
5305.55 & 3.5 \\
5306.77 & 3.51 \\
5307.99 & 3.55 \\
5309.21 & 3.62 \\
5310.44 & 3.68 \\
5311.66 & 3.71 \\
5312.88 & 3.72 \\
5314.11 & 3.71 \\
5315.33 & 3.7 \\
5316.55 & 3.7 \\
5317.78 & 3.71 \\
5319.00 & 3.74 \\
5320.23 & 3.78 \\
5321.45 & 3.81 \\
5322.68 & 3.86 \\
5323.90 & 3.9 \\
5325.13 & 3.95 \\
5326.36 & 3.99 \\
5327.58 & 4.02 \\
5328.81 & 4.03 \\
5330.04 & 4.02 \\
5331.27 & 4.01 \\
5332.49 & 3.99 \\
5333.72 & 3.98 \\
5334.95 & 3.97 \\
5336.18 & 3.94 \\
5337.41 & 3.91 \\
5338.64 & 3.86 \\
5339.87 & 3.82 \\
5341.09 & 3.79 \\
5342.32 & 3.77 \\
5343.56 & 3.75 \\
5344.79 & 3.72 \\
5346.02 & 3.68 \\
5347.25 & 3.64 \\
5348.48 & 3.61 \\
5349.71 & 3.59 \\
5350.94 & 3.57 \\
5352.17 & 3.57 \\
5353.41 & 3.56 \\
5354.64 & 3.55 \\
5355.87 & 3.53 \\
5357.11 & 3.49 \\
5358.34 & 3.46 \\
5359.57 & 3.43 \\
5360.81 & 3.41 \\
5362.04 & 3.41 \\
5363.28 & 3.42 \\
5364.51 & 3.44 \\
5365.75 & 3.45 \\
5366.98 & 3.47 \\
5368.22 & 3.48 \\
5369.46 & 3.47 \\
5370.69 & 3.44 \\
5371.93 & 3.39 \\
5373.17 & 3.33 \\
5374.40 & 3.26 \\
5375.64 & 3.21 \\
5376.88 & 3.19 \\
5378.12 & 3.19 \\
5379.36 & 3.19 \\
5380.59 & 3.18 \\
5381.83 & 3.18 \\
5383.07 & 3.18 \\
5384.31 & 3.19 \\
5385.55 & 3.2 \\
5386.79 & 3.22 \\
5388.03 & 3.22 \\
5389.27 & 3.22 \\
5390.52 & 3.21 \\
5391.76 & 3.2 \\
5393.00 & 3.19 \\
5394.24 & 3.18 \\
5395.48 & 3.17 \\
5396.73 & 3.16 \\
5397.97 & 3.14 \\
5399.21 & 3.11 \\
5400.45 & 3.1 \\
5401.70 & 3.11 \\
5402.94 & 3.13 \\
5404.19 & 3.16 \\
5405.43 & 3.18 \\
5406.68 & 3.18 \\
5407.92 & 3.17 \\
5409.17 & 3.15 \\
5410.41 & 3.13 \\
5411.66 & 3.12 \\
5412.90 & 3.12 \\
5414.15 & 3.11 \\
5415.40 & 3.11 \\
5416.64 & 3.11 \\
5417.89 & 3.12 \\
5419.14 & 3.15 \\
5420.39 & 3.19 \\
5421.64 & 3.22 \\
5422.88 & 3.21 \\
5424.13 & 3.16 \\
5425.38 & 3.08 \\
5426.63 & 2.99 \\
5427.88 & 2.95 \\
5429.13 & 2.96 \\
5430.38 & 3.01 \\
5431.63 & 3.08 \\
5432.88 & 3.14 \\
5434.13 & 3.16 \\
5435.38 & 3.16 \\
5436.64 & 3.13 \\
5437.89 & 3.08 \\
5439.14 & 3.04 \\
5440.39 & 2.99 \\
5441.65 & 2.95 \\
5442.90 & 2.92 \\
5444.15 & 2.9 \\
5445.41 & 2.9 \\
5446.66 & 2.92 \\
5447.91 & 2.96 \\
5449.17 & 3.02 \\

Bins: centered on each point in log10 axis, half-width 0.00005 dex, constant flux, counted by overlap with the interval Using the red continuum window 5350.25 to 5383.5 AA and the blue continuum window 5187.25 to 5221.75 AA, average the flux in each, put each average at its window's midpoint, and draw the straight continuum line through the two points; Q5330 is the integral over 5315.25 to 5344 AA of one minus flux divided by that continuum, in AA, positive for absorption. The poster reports -3.39 AA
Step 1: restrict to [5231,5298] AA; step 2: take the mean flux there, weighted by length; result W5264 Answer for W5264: 4.06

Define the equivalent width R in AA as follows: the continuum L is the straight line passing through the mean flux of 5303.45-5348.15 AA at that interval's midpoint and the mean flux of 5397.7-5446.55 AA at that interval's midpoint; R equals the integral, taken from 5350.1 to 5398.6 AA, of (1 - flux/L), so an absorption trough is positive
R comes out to 1.57 AA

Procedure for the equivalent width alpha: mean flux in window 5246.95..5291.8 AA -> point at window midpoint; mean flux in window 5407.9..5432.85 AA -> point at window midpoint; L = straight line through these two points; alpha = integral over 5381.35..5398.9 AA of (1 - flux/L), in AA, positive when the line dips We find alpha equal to 0.5 AA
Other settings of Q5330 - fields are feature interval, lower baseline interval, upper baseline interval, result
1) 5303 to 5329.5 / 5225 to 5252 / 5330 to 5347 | 1.6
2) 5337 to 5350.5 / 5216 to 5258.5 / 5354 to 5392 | -0.8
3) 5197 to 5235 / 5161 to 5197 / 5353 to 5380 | -3.4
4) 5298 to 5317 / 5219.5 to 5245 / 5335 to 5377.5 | 1.2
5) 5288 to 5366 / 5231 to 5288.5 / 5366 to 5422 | -0.6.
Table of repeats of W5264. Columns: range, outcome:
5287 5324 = 3.66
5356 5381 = 3.37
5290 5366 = 3.69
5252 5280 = 3.98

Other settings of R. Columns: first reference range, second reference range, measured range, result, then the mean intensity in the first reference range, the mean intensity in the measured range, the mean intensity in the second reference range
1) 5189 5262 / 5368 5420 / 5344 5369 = -1.0 AA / 4.08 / 3.53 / 3.19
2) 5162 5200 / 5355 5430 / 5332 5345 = -2.0 AA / 3.68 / 3.86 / 3.23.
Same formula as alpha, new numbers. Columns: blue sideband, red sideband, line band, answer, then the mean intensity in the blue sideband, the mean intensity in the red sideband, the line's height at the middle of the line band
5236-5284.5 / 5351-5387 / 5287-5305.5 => 1.31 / 4.14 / 3.37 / 3.88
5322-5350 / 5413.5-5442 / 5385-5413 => 1.41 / 3.86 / 3.09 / 3.33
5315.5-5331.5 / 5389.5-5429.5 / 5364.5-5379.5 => 0.48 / 3.88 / 3.14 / 3.46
